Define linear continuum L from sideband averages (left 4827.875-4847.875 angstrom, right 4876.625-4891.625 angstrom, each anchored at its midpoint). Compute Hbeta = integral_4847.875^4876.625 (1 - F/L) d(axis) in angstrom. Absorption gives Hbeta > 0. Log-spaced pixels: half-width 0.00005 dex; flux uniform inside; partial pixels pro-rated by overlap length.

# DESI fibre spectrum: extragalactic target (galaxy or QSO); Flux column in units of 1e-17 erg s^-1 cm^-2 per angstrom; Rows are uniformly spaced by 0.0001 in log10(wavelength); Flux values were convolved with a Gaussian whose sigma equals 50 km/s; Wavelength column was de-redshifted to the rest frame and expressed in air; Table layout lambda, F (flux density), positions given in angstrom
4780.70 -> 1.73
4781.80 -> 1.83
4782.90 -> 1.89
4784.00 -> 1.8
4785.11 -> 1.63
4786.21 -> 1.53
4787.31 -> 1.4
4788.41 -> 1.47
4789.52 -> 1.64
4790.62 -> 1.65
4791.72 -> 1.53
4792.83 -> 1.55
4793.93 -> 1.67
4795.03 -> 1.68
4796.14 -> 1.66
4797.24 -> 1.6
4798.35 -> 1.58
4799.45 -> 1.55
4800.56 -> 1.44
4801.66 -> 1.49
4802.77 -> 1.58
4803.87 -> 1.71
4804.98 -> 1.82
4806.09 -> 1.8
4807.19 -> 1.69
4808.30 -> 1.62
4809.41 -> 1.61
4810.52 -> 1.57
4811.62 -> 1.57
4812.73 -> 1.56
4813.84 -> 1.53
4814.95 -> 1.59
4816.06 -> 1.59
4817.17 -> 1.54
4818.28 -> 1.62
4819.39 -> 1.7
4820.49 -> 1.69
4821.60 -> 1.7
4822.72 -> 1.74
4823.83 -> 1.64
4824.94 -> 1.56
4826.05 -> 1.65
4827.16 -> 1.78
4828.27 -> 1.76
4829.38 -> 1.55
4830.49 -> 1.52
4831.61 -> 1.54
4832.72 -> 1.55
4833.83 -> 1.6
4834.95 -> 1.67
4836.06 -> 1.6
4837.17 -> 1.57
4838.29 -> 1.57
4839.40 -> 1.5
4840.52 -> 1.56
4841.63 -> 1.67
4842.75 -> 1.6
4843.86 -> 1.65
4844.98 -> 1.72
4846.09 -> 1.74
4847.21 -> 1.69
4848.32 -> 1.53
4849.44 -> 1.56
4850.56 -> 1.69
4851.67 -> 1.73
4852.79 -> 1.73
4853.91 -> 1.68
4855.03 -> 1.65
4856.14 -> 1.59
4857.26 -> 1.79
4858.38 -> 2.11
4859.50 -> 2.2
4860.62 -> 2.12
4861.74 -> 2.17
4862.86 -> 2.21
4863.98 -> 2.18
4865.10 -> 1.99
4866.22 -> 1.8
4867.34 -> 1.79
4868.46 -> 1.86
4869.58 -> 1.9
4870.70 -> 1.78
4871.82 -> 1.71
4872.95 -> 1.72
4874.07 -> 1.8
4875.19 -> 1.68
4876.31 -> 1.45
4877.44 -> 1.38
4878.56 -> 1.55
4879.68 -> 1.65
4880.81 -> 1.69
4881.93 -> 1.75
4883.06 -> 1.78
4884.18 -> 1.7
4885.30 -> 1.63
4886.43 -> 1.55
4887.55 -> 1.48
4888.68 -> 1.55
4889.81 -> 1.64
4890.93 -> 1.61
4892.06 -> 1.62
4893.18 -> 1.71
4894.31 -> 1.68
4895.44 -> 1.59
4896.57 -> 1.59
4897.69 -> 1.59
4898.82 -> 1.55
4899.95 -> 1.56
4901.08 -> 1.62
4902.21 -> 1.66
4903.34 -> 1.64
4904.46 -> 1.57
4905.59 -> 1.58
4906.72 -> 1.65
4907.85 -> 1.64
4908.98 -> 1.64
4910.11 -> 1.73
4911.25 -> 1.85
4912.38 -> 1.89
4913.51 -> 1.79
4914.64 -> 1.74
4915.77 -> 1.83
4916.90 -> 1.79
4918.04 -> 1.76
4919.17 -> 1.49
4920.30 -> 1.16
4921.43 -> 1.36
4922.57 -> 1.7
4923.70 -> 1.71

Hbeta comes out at -3.9 angstrom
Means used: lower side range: 1.61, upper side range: 1.61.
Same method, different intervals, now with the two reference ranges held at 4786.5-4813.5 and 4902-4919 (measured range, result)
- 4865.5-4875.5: -0.69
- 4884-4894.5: 0.50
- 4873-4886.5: 0.33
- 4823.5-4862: -1.04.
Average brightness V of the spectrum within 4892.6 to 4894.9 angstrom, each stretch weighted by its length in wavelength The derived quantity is 1.69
